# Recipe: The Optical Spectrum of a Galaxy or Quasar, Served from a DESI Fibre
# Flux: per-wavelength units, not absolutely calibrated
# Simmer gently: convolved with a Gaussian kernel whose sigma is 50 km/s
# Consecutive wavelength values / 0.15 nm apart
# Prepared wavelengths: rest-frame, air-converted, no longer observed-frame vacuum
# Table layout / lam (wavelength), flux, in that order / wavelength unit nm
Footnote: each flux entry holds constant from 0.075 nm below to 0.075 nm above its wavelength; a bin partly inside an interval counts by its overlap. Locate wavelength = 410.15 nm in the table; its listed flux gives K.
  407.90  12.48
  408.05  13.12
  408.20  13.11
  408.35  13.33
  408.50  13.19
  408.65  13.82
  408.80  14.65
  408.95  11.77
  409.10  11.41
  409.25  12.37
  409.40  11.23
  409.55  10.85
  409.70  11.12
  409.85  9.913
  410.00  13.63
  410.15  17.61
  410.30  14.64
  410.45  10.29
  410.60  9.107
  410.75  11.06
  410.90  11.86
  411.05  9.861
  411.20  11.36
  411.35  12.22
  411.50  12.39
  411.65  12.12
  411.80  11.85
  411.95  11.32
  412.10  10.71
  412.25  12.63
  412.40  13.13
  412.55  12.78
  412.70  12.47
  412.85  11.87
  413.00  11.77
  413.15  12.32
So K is 17.61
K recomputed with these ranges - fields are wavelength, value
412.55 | 12.78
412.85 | 11.87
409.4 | 11.23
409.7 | 11.12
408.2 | 13.11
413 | 11.77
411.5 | 12.39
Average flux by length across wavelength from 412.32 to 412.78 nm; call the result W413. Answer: 12.8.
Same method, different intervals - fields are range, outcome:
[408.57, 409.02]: 13.4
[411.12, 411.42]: 11.8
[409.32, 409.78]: 11.1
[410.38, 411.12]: 10.4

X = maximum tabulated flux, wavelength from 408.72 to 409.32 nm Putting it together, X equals 14.65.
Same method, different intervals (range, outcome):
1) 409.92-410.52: 17.61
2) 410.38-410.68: 10.29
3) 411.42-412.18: 12.39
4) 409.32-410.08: 13.63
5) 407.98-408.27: 13.12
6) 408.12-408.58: 13.33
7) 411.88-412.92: 13.13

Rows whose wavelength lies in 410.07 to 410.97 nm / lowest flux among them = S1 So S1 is 9.107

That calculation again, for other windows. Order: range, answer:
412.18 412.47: 12.63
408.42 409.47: 11.23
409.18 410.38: 9.913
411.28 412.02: 11.32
